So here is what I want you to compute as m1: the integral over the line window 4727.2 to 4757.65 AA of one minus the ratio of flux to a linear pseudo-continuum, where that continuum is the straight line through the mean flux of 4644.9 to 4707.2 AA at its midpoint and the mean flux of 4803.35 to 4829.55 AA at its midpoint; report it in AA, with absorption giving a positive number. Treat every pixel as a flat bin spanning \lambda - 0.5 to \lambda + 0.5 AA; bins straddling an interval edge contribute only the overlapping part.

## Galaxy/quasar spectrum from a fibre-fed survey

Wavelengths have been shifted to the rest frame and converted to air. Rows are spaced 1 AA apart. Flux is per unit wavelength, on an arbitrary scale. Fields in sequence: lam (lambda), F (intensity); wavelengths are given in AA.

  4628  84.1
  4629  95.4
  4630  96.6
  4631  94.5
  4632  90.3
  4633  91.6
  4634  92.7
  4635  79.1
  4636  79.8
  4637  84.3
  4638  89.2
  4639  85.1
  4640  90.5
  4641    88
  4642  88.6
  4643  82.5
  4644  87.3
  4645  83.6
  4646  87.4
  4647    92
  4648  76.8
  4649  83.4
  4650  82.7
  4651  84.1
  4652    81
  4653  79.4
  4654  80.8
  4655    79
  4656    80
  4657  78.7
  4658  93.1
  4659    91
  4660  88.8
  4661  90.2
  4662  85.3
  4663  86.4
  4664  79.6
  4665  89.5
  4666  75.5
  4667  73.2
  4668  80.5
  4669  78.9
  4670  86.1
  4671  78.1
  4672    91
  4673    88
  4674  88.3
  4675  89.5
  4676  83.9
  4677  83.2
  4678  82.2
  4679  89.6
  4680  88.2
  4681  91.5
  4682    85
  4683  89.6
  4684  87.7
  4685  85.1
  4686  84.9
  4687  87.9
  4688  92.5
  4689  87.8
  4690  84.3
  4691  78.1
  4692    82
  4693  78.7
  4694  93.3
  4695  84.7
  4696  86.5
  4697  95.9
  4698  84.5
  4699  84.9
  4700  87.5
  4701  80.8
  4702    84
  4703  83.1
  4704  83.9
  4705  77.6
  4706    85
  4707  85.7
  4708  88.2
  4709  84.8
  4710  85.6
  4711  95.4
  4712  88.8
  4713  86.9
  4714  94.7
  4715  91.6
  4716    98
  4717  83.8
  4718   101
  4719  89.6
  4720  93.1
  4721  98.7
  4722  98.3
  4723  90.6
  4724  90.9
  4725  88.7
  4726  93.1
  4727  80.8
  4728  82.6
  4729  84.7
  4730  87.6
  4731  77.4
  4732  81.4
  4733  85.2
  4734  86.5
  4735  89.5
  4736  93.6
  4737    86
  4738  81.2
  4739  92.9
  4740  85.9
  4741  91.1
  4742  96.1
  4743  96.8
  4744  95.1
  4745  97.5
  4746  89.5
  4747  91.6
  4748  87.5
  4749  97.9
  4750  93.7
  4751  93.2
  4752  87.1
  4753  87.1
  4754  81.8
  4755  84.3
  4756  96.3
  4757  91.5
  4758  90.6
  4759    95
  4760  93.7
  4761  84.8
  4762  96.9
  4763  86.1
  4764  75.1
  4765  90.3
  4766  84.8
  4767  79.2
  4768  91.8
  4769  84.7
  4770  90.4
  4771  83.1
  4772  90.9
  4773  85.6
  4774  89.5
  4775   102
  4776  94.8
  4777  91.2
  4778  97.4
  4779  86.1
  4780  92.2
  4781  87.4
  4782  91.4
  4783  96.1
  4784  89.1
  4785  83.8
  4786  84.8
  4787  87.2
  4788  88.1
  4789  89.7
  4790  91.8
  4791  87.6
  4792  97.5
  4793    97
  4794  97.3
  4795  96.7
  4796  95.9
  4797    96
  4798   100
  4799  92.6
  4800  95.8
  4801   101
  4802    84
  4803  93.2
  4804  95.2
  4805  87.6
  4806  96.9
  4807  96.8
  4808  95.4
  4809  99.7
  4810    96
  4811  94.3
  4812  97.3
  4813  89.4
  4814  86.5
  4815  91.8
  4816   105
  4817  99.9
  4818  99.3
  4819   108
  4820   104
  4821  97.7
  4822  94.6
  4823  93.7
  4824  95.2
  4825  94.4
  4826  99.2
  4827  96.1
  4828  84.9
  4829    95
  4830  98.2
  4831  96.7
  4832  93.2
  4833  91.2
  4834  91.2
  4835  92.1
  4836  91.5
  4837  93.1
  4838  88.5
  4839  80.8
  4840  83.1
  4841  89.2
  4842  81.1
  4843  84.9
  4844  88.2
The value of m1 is 0.4 AA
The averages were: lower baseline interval 84.8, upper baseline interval 95.9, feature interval 89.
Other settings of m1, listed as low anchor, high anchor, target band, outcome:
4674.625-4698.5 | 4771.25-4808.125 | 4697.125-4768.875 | 0.35 AA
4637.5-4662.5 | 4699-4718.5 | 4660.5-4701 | 0.48 AA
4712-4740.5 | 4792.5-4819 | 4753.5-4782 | 1.01 AA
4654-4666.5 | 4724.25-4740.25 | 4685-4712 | -0.10 AA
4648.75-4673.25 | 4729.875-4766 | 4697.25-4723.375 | -0.60 AA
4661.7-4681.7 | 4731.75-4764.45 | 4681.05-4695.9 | -0.07 AA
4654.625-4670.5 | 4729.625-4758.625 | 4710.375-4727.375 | -0.85 AA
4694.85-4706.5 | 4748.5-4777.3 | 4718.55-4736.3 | -0.32 AA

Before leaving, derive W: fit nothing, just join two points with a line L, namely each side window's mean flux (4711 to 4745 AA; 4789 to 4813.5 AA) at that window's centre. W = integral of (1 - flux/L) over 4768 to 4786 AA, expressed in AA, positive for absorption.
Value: 0.56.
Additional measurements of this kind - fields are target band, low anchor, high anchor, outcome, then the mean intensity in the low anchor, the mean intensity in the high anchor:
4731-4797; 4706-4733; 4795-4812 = 1.6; 89.2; 95.1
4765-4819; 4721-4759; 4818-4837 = 0.3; 89.5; 95.4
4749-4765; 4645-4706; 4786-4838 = 0.2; 84.8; 94.6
